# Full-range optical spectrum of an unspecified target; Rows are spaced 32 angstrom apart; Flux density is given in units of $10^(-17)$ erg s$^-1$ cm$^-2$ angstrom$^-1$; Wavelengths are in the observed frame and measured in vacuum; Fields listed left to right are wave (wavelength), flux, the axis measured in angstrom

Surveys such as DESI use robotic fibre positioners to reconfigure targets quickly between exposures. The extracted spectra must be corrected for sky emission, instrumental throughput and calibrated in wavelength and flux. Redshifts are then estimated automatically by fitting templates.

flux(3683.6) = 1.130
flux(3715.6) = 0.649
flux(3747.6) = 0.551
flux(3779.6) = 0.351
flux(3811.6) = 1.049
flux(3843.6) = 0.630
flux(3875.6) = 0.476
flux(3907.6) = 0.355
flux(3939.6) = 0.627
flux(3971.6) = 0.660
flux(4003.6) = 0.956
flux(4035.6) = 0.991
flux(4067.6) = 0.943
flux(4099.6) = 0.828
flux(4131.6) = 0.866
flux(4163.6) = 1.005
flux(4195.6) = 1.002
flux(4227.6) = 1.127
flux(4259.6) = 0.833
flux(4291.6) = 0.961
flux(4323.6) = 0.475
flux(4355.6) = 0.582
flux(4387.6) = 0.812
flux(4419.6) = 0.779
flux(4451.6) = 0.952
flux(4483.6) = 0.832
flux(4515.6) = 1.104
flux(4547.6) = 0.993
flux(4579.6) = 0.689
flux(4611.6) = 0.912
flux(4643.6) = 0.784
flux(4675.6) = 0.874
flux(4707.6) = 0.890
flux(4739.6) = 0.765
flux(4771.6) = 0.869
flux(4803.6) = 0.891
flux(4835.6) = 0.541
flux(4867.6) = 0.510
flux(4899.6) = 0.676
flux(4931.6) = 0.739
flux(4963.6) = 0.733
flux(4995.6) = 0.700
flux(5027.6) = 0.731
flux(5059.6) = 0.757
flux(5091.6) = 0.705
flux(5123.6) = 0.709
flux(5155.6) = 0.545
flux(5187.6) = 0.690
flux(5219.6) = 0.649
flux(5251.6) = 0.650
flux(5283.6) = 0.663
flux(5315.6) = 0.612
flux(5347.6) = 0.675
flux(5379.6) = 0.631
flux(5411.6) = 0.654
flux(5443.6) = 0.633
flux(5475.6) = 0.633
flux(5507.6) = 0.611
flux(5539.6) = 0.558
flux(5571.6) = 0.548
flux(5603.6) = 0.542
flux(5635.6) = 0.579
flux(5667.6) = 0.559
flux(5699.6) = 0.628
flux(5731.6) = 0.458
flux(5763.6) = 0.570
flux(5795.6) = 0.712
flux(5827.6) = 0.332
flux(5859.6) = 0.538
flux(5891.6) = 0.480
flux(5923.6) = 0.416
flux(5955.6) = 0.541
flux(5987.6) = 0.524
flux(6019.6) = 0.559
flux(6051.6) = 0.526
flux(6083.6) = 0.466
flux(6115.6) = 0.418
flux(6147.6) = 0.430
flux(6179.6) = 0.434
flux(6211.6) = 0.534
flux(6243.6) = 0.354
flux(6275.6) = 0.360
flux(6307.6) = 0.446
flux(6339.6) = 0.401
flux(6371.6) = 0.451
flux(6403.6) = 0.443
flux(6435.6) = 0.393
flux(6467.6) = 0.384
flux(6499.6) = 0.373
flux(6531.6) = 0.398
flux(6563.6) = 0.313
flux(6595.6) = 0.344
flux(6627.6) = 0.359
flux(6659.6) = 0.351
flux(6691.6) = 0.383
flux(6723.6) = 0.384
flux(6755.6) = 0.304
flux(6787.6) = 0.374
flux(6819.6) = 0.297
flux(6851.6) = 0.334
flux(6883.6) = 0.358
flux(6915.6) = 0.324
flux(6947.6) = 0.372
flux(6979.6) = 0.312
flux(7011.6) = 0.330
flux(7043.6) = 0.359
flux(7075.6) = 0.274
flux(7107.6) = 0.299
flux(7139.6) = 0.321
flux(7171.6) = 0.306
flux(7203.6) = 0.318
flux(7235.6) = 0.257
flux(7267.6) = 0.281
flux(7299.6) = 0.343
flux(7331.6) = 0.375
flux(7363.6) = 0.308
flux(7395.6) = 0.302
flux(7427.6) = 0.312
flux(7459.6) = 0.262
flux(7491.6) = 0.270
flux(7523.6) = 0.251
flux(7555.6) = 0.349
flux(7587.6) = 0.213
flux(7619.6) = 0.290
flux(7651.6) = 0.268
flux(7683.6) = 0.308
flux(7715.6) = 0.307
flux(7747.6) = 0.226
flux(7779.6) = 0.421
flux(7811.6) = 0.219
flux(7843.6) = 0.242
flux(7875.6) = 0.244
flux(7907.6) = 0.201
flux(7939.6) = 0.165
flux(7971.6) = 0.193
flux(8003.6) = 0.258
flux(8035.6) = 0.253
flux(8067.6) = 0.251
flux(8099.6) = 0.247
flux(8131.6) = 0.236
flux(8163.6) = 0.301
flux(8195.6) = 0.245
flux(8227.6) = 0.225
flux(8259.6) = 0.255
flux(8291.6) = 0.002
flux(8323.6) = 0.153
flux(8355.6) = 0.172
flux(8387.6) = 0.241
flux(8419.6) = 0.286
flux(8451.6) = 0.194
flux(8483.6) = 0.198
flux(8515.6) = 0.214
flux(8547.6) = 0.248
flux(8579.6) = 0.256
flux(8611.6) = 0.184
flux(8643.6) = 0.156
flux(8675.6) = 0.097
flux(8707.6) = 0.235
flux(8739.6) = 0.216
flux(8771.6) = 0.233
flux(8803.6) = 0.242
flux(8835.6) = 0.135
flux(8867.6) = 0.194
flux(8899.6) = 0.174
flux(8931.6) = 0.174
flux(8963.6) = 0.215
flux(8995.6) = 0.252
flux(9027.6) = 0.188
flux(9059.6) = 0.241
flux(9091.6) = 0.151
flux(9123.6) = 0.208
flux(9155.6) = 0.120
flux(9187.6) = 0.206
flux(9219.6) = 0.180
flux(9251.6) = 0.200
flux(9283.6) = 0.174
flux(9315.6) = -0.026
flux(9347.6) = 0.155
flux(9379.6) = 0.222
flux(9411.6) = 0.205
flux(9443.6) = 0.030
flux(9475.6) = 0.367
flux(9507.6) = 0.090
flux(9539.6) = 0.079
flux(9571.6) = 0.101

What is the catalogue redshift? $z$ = 0.00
